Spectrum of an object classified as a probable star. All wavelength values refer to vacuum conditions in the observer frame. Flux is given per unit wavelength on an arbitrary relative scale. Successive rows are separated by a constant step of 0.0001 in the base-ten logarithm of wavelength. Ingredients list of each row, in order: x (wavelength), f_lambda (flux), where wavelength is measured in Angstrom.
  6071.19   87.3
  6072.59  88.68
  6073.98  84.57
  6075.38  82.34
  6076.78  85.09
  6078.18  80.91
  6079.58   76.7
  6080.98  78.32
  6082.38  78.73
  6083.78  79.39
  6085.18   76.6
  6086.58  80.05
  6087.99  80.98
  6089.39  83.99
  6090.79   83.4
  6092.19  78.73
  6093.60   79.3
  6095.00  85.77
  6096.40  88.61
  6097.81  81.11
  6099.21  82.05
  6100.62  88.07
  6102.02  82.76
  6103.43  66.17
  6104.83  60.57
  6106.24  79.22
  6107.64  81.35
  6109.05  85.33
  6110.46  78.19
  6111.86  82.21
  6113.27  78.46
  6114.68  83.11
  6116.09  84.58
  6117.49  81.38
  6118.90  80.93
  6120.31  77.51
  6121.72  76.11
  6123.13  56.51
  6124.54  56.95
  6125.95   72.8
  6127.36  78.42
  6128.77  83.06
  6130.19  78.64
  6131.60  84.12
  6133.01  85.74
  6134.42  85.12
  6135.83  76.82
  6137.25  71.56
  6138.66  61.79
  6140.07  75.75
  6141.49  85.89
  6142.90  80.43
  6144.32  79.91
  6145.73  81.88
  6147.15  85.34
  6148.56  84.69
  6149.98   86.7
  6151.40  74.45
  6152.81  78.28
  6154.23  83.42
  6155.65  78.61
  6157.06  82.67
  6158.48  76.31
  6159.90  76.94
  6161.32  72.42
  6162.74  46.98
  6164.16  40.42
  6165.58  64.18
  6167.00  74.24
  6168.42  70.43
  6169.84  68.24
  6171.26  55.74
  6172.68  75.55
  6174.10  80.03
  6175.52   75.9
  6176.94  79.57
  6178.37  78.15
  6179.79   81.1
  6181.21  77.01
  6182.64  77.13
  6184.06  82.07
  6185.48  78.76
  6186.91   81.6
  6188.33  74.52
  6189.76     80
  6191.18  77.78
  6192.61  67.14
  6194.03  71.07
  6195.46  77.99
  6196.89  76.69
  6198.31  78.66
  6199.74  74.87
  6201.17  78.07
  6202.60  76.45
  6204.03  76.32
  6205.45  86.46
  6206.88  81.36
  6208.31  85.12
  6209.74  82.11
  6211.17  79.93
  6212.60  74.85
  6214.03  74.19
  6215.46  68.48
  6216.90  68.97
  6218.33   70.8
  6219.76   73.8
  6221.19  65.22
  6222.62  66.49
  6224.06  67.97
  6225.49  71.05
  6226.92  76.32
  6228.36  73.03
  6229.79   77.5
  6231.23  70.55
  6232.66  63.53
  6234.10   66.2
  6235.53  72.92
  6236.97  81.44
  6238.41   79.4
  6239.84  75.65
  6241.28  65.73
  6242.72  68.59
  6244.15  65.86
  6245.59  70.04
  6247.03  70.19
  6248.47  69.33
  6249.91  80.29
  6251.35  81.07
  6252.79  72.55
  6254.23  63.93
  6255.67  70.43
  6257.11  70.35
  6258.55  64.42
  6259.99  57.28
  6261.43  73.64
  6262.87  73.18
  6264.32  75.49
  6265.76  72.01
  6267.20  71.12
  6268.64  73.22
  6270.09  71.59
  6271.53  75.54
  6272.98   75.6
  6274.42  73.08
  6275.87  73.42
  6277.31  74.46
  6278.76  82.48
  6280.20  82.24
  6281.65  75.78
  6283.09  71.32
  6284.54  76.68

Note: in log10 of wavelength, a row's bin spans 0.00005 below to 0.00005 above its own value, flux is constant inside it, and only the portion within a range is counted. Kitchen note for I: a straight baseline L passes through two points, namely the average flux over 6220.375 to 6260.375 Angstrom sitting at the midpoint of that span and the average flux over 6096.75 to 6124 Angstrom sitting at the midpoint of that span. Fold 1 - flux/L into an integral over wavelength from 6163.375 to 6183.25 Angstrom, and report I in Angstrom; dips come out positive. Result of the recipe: 0.91 Angstrom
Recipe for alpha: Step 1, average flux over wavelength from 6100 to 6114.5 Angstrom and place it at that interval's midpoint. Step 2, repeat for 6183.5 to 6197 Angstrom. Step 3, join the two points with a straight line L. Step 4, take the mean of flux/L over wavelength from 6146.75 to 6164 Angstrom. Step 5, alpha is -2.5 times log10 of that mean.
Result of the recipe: 0.02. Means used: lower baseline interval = 78.4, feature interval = 75.9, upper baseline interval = 76.7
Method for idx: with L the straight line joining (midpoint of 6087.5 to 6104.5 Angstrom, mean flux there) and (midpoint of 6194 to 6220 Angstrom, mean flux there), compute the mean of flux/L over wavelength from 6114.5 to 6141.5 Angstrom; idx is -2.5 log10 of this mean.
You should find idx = 0.05 mag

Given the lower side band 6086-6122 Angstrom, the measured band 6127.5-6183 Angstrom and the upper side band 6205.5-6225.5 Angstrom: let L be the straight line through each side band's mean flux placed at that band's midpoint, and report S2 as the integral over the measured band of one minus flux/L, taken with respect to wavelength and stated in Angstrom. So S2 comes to 1.3 Angstrom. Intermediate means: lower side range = 80.4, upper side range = 74.1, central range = 75.8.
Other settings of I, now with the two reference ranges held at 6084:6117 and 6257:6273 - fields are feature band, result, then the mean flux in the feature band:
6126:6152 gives -0.5 Angstrom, 79.8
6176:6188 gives -0.5 Angstrom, 79.2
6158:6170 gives 1.8 Angstrom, 65.2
